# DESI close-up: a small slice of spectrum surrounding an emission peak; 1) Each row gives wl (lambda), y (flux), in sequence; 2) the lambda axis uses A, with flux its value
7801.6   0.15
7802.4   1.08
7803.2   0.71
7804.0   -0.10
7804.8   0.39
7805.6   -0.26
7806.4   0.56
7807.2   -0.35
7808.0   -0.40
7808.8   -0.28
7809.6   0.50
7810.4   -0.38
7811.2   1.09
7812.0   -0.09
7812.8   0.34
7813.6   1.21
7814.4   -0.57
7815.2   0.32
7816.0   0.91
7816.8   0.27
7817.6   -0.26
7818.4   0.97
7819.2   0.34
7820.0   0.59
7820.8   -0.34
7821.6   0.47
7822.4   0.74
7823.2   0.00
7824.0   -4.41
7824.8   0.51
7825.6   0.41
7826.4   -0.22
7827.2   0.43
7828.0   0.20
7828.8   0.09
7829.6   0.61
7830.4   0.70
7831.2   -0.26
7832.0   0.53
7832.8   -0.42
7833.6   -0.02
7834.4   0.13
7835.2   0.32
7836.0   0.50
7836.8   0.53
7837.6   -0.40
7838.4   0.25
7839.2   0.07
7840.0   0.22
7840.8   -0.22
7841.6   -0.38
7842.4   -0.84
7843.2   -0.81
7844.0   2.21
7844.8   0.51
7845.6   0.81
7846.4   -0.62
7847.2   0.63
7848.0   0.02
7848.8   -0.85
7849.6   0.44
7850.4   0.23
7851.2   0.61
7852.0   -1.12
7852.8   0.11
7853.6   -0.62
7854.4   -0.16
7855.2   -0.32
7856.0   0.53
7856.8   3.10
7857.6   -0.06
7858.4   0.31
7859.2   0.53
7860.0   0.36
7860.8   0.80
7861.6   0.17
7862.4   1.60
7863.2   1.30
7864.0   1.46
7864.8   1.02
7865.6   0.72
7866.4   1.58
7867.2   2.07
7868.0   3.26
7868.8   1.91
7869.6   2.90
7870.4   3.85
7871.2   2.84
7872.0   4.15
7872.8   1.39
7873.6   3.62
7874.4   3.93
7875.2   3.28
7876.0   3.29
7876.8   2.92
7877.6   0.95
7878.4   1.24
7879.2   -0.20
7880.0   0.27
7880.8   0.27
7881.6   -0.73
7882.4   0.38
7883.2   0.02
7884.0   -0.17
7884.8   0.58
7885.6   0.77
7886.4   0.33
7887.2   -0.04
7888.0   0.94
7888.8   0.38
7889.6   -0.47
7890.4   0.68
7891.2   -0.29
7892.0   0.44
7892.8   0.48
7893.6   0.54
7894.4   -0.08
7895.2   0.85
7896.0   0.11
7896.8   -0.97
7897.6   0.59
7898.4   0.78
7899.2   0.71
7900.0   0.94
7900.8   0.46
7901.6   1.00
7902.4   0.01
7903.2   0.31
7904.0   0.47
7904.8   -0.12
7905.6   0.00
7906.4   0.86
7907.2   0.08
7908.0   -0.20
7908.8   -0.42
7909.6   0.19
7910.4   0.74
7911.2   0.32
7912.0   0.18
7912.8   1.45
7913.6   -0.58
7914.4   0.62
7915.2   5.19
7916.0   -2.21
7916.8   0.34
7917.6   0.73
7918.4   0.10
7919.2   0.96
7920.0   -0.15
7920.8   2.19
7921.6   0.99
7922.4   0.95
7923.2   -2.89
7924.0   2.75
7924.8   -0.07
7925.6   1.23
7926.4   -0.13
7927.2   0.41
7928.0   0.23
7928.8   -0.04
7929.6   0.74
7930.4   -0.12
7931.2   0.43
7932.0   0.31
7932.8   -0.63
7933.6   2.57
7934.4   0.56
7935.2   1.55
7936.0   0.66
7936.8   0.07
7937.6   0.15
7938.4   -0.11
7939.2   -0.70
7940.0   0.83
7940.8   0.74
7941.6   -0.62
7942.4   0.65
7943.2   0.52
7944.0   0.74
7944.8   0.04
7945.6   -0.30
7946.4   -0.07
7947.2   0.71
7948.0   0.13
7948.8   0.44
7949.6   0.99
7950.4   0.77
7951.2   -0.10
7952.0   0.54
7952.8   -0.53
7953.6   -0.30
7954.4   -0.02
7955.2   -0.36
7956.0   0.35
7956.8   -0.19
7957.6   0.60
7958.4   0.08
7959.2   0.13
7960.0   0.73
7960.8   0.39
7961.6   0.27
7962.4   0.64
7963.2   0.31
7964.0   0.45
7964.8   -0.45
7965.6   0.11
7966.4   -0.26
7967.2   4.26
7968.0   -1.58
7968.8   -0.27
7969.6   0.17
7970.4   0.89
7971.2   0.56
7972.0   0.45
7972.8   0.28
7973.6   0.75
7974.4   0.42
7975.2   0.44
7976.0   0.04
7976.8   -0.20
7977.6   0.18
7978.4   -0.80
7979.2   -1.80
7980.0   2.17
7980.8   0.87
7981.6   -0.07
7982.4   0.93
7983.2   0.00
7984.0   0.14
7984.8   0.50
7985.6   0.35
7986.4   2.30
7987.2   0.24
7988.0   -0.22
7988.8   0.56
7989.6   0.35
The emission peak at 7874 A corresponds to [O II]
